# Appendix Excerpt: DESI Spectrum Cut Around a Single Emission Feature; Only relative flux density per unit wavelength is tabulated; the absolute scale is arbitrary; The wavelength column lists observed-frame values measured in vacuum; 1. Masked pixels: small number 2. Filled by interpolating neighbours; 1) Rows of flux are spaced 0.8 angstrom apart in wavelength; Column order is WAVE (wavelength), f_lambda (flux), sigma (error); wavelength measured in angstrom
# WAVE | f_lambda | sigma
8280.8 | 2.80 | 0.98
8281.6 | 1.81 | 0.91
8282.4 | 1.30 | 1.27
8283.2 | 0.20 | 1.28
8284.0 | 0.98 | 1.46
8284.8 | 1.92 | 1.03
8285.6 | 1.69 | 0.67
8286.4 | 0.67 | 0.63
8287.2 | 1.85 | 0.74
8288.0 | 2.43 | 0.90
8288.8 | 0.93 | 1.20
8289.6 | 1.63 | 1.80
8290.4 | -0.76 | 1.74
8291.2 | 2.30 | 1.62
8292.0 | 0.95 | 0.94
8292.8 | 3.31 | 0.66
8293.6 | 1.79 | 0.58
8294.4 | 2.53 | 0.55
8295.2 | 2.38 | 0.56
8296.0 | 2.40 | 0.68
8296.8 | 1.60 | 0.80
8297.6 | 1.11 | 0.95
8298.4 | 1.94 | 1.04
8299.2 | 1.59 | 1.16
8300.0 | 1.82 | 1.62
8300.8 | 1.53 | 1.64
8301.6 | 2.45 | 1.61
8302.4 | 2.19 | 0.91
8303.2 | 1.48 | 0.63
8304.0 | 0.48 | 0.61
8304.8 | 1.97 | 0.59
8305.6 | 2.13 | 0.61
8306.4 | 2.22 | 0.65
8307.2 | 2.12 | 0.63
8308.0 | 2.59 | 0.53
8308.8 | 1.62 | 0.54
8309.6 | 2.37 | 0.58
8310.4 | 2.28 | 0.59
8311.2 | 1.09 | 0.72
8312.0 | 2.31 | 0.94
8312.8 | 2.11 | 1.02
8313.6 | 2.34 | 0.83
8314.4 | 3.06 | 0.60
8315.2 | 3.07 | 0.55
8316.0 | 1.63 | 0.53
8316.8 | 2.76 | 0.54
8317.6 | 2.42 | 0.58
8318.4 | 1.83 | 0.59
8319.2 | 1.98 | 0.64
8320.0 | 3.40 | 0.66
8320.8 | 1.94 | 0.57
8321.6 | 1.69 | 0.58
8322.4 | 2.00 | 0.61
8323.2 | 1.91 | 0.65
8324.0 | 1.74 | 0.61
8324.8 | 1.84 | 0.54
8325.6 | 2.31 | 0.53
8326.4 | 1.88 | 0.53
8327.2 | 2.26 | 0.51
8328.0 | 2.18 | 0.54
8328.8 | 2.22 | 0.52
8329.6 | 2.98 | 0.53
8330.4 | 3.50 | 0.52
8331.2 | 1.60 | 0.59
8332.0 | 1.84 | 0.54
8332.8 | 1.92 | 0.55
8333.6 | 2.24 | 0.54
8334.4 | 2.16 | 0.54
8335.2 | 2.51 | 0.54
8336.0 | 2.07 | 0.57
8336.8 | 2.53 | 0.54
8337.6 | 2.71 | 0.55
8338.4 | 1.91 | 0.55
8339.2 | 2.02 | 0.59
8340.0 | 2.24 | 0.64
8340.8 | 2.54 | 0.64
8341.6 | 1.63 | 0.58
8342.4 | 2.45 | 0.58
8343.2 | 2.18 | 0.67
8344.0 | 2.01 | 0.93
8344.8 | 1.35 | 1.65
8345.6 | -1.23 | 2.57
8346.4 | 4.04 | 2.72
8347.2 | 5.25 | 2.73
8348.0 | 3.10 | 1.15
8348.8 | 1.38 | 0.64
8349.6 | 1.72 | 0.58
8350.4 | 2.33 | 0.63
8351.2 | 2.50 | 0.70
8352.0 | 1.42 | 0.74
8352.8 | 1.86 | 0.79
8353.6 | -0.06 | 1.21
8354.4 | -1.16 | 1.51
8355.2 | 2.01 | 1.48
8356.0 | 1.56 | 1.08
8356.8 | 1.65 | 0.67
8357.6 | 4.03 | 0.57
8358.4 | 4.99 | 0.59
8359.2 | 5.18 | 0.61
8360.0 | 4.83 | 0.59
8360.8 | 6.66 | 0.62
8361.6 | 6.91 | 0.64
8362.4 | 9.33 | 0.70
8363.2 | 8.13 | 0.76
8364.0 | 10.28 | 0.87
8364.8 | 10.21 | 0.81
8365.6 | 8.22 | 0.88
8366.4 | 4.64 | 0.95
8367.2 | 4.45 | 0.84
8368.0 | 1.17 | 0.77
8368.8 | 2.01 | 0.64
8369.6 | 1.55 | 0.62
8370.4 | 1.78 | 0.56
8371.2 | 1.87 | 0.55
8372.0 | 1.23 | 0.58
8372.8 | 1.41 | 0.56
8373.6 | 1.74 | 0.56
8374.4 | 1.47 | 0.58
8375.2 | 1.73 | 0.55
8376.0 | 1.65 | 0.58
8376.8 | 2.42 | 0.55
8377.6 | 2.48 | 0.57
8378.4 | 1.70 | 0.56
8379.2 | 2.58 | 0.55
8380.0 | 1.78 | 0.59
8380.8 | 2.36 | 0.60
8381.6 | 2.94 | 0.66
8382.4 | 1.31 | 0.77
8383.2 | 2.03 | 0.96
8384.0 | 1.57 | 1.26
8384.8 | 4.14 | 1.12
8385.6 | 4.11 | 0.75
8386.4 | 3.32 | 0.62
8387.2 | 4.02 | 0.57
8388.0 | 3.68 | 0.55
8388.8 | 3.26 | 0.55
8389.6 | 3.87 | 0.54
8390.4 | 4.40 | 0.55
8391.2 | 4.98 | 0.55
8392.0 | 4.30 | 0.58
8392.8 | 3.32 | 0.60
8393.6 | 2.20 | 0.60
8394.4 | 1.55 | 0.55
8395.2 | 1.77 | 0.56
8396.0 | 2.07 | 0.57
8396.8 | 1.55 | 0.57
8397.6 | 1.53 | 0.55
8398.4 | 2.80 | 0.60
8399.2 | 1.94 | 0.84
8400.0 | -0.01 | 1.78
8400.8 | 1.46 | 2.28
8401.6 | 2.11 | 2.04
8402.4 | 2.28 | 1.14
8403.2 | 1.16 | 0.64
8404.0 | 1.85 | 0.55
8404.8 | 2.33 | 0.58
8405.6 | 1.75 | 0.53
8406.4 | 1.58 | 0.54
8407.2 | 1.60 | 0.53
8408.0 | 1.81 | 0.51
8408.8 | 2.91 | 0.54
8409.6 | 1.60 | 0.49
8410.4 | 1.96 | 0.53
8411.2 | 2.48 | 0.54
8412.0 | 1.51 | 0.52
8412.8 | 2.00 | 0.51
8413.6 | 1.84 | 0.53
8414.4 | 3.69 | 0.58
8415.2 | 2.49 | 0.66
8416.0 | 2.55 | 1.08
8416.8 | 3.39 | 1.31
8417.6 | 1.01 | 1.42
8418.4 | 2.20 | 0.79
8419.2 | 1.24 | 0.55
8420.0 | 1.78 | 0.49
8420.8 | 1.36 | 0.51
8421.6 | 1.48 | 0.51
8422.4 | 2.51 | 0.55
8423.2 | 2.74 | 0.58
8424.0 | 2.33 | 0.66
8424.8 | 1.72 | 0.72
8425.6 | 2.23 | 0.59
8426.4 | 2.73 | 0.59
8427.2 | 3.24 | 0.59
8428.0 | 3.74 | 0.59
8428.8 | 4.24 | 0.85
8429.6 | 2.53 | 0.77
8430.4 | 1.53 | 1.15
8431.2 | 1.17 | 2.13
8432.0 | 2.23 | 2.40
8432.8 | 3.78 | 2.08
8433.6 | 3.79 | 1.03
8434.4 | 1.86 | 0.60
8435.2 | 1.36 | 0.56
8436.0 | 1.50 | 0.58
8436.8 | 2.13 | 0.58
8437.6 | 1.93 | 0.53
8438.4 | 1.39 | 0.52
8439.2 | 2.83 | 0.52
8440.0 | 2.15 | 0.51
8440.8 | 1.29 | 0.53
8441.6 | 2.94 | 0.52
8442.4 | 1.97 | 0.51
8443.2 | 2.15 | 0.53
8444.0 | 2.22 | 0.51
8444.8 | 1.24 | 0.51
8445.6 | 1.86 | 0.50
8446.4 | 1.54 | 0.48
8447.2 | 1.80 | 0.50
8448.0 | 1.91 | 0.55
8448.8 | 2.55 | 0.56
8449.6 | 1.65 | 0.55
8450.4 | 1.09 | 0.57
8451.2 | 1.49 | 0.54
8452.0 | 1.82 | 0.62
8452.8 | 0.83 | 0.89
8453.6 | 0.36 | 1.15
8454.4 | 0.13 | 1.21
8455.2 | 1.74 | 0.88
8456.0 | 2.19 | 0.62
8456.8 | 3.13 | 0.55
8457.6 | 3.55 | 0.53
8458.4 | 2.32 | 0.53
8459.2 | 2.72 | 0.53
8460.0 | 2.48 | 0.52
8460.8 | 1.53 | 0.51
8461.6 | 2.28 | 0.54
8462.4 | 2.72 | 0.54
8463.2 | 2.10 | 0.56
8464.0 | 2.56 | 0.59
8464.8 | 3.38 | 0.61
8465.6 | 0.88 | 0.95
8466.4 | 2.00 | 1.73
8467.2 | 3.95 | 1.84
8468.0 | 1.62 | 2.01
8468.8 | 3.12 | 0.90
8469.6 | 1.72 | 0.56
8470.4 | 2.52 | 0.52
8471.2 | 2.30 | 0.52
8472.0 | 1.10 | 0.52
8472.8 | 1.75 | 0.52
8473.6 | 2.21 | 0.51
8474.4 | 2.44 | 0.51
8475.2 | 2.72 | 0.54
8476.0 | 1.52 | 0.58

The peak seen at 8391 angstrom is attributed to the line [N II] 6583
